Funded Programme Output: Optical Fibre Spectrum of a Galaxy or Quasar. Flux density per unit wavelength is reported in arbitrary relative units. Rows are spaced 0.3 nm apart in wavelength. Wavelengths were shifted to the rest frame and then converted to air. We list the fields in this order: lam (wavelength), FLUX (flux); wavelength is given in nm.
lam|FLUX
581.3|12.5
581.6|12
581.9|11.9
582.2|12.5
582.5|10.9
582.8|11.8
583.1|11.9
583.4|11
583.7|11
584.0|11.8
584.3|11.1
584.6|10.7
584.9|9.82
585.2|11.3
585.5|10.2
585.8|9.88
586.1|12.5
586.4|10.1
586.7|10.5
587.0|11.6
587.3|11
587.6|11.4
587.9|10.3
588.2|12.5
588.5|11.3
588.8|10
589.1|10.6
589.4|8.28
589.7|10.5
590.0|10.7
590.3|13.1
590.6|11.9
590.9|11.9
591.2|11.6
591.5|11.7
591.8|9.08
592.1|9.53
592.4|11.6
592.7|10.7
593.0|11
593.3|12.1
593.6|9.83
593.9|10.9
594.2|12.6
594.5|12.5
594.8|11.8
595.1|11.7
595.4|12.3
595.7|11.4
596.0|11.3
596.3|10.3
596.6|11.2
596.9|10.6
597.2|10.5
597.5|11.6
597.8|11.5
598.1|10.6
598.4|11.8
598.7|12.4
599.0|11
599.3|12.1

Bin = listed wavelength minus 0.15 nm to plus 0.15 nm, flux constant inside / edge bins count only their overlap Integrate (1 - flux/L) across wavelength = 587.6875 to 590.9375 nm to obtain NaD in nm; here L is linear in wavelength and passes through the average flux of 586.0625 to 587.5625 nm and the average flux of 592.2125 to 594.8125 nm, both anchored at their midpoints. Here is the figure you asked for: 0.059 nm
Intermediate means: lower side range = 11.1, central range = 11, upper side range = 11.4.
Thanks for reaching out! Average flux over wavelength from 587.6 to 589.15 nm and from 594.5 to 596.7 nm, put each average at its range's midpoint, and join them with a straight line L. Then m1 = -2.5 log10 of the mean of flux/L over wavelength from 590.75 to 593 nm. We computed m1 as 0.04 mag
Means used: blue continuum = 11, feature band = 10.9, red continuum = 11.5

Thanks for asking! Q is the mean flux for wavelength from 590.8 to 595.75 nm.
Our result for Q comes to 11.3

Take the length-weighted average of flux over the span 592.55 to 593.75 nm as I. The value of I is 10.9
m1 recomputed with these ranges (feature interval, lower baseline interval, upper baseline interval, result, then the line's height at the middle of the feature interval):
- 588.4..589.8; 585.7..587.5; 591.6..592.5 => 0.05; 10.6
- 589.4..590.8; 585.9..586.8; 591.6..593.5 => -0.04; 10.8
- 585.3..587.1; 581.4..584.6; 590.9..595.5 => 0.07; 11.5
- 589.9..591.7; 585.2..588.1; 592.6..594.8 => -0.05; 11.2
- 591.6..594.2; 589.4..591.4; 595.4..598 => 0.05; 11.3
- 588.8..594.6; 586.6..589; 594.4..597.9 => 0.02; 11.2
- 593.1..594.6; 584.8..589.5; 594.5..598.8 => -0.03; 11.2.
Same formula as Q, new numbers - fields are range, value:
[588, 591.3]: 11.1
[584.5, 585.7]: 10.5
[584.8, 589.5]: 10.7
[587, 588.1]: 11.1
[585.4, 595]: 11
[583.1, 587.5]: 10.9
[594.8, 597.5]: 11.2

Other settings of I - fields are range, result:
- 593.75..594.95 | 11.9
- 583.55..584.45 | 11.3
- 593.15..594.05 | 10.9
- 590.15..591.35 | 12.1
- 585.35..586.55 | 10.7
